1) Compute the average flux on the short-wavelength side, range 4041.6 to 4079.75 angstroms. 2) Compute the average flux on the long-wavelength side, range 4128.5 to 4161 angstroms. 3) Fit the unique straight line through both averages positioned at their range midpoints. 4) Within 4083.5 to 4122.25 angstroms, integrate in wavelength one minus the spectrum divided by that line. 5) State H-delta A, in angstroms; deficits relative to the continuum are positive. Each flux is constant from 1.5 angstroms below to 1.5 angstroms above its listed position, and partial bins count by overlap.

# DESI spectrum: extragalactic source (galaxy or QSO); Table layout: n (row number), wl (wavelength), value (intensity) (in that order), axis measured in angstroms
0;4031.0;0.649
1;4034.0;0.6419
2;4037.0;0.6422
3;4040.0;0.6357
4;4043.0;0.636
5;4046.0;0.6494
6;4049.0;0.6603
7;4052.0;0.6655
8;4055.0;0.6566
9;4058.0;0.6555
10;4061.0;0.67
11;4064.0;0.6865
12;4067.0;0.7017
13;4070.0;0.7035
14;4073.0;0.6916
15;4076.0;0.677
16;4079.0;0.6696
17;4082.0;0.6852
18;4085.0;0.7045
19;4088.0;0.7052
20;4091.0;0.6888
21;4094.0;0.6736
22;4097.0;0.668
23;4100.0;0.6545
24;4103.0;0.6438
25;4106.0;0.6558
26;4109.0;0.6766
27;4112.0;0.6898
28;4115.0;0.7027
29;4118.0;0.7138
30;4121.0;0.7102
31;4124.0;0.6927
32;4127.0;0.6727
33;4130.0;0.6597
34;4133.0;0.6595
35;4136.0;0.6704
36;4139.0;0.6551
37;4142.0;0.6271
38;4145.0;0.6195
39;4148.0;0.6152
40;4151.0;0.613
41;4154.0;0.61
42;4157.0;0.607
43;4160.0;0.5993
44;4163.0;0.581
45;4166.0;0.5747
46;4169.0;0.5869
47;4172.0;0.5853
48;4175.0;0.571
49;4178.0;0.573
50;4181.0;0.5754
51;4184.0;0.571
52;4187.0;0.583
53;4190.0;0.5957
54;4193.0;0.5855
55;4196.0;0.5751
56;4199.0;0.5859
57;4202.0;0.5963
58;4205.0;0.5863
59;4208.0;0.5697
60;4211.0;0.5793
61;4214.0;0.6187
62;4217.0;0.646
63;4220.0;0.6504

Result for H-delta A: -1.9 angstroms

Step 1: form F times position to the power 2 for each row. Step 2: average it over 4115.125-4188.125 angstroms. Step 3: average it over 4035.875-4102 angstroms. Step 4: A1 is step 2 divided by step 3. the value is 0.97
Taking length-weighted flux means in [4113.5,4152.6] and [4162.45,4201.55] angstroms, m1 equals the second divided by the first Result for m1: 0.88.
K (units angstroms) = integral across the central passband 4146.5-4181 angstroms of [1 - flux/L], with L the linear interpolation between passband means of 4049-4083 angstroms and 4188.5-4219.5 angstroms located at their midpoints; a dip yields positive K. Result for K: 1.6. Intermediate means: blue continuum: 0.678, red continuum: 0.596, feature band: 0.592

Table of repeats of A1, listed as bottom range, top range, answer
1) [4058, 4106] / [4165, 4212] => 0.90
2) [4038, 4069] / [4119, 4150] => 1.03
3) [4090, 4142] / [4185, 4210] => 0.90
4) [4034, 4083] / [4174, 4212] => 0.93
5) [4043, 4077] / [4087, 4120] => 1.03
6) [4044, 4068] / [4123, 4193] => 0.96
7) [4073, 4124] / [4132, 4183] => 0.91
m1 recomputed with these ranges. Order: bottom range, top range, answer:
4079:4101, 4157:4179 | 0.85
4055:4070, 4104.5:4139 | 1.00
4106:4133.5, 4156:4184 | 0.85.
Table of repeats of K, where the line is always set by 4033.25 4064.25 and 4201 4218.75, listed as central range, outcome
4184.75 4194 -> 0.3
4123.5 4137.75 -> -1.0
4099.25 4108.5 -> -0.3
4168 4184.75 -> 0.9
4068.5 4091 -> -1.7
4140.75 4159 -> 0.2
